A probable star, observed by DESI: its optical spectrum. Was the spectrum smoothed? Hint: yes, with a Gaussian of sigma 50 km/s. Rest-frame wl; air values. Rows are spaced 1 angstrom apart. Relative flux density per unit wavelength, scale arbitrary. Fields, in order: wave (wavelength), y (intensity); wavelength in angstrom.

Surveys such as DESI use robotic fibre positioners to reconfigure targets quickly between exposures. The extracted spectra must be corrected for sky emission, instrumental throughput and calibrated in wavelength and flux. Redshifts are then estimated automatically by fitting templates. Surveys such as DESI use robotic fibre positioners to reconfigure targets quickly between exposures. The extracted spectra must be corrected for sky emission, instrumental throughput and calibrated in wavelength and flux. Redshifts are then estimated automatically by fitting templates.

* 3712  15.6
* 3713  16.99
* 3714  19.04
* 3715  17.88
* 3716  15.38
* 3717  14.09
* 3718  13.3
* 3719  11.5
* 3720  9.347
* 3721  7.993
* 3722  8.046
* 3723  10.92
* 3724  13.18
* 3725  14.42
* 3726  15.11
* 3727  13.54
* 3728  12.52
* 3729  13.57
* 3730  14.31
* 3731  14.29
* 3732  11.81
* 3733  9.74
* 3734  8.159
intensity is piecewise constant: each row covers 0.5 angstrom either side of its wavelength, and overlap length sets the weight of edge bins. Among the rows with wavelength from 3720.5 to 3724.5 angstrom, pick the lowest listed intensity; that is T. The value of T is 7.993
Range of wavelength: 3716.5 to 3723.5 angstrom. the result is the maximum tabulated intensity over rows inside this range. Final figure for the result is 14.09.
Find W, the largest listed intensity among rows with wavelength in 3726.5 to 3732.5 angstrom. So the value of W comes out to 14.31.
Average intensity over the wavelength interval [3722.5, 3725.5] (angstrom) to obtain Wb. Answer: 12.8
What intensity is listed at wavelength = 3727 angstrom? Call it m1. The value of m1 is 13.54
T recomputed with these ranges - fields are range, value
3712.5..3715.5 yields 16.99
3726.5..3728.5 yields 12.52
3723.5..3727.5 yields 13.18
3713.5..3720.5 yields 9.347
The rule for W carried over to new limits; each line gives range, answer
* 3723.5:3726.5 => 15.11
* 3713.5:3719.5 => 19.04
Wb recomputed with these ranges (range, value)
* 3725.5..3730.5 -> 13.8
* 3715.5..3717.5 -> 14.7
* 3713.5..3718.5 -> 15.9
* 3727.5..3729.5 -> 13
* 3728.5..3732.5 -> 13.5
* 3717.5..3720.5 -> 11.4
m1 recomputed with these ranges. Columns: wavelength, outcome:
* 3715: 17.88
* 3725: 14.42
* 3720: 9.347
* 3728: 12.52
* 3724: 13.18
